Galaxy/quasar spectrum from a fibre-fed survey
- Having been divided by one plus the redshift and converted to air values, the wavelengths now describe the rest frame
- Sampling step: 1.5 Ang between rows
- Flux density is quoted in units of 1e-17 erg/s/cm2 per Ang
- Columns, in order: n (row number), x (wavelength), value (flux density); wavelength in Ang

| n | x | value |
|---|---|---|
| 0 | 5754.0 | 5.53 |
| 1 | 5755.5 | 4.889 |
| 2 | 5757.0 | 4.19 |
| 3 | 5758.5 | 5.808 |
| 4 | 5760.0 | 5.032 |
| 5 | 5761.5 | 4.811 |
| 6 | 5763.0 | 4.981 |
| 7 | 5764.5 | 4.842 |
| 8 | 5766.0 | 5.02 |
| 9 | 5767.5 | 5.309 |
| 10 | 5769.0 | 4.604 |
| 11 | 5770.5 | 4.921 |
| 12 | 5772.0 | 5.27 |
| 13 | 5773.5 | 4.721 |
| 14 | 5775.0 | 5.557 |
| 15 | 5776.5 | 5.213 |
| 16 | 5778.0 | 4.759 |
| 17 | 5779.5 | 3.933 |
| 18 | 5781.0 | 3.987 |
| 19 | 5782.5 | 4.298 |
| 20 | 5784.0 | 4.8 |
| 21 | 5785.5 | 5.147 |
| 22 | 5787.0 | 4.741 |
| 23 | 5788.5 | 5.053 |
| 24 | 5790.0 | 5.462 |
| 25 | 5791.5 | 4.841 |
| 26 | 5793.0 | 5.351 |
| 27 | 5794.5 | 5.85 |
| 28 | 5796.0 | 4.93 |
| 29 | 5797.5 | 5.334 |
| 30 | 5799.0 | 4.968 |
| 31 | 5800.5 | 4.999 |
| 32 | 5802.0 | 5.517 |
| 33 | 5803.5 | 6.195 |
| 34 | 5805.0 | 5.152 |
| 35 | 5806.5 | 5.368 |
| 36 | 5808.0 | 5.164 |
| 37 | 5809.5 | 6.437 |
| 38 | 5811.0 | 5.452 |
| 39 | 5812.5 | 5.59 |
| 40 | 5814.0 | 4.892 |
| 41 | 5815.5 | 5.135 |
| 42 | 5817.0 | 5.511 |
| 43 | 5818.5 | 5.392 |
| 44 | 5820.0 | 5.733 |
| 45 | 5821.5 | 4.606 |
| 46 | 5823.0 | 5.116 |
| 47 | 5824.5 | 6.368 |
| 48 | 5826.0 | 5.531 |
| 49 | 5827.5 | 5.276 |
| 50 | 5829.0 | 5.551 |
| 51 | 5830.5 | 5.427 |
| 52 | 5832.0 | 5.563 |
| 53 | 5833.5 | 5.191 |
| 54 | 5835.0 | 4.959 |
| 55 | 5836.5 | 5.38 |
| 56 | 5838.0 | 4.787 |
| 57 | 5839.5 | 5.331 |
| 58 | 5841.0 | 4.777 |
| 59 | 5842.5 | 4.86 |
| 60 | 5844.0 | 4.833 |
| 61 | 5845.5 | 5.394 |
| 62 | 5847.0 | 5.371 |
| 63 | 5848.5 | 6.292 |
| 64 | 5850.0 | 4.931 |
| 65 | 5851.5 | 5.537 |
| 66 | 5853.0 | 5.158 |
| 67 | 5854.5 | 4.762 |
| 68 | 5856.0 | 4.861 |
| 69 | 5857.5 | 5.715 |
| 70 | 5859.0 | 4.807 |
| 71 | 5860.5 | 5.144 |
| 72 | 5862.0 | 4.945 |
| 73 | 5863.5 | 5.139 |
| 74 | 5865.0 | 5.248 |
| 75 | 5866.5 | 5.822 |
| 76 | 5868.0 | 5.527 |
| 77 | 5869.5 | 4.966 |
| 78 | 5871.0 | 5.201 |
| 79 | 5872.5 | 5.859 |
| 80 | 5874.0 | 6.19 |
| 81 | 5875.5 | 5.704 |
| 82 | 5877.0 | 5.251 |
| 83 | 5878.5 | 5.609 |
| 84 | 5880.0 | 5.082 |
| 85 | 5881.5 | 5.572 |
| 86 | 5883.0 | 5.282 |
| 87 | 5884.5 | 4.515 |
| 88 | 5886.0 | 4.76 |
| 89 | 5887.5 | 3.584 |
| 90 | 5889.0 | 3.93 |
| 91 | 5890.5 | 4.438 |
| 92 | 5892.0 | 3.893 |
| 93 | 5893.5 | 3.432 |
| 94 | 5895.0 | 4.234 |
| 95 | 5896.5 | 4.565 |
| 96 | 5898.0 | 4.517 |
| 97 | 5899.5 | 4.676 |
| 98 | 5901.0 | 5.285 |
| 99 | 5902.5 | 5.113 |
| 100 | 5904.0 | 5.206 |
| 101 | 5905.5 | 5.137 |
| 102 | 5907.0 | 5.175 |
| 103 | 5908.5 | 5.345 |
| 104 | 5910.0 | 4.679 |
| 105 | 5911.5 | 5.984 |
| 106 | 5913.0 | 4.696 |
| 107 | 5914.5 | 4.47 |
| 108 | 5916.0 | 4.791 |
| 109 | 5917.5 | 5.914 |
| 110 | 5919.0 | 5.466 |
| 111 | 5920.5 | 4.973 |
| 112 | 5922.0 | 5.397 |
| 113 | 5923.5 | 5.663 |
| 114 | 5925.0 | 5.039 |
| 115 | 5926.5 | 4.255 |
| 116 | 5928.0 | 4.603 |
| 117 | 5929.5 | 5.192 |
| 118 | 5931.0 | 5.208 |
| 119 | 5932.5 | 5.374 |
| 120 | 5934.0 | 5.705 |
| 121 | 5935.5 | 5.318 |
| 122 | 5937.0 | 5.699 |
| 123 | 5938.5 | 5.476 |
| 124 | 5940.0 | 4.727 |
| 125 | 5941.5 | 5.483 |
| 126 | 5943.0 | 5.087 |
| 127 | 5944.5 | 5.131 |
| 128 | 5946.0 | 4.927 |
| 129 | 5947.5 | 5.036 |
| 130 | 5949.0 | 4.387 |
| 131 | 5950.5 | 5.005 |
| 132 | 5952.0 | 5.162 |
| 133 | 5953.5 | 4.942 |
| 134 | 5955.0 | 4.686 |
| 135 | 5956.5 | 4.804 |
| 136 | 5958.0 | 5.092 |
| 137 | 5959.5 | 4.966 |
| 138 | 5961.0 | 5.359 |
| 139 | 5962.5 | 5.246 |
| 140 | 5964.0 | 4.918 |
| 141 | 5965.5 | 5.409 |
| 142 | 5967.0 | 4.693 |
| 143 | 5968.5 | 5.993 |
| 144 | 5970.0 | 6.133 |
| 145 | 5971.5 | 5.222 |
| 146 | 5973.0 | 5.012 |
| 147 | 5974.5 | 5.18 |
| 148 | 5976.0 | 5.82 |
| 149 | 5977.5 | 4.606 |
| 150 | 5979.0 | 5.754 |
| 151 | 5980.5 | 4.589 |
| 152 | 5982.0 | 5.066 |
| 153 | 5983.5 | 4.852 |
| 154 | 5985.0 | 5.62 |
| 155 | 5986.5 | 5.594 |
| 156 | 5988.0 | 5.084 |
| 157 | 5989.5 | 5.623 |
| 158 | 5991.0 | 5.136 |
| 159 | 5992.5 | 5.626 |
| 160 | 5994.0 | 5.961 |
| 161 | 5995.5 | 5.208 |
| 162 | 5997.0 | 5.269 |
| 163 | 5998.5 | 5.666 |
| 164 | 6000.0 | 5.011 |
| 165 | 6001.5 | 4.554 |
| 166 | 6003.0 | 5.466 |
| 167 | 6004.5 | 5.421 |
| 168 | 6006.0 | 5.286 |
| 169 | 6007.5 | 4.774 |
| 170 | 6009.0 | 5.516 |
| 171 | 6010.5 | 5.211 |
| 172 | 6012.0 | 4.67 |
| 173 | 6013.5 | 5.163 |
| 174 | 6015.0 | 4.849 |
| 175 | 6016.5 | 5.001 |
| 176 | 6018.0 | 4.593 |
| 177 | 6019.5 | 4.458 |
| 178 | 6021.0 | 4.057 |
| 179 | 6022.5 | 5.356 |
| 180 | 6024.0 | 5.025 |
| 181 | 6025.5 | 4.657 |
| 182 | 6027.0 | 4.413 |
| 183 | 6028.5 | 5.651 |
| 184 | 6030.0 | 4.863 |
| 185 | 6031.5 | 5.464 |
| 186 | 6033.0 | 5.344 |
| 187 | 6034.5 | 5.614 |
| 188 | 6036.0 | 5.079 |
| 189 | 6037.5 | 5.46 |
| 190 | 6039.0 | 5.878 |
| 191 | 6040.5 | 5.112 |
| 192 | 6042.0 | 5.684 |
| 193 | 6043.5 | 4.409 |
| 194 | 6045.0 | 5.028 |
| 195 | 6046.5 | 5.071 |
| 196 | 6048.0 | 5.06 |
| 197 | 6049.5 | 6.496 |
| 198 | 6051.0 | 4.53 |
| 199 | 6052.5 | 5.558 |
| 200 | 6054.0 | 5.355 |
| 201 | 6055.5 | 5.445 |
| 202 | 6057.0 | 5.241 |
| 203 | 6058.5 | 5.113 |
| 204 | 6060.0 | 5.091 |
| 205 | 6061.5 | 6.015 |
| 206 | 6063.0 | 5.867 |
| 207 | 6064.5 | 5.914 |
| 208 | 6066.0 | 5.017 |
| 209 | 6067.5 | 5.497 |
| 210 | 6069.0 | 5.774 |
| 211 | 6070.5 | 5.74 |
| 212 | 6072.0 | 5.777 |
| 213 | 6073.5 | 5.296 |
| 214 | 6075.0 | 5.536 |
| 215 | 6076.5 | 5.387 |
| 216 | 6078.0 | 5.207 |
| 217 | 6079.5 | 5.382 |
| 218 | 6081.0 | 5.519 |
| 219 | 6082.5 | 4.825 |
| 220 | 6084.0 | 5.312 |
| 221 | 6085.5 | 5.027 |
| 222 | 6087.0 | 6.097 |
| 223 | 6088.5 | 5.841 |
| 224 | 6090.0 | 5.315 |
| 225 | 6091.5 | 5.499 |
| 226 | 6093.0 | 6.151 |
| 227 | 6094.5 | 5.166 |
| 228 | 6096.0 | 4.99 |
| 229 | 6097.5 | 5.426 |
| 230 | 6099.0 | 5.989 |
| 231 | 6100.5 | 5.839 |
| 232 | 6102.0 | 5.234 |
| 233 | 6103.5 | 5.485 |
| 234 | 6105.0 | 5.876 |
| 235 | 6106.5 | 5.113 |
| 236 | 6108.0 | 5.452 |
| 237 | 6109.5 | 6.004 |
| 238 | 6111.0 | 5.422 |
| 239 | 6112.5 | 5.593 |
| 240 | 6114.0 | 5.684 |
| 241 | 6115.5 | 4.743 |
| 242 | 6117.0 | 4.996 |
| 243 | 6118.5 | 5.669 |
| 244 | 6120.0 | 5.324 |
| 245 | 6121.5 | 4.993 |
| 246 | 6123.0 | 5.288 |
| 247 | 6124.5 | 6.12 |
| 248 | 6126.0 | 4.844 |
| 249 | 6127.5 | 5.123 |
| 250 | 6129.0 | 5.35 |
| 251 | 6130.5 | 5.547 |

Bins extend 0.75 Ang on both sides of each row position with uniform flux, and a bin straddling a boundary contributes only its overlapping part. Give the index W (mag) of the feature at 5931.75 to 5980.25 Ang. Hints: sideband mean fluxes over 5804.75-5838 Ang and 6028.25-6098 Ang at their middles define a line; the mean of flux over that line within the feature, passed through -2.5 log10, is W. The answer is 0.04 mag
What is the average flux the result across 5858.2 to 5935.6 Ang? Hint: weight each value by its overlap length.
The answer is 5.03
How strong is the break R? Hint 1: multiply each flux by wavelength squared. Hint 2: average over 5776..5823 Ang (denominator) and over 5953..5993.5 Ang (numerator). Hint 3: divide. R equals 1.08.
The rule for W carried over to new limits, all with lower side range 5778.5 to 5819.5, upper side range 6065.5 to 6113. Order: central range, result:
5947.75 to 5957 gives 0.106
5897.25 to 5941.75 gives 0.032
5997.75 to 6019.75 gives 0.072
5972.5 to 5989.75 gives 0.030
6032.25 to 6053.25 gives 0.027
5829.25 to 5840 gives -0.008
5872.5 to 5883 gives -0.063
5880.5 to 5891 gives 0.147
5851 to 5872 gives 0.007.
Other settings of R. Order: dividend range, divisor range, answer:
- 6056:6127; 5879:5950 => 1.17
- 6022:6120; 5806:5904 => 1.13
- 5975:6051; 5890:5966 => 1.06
